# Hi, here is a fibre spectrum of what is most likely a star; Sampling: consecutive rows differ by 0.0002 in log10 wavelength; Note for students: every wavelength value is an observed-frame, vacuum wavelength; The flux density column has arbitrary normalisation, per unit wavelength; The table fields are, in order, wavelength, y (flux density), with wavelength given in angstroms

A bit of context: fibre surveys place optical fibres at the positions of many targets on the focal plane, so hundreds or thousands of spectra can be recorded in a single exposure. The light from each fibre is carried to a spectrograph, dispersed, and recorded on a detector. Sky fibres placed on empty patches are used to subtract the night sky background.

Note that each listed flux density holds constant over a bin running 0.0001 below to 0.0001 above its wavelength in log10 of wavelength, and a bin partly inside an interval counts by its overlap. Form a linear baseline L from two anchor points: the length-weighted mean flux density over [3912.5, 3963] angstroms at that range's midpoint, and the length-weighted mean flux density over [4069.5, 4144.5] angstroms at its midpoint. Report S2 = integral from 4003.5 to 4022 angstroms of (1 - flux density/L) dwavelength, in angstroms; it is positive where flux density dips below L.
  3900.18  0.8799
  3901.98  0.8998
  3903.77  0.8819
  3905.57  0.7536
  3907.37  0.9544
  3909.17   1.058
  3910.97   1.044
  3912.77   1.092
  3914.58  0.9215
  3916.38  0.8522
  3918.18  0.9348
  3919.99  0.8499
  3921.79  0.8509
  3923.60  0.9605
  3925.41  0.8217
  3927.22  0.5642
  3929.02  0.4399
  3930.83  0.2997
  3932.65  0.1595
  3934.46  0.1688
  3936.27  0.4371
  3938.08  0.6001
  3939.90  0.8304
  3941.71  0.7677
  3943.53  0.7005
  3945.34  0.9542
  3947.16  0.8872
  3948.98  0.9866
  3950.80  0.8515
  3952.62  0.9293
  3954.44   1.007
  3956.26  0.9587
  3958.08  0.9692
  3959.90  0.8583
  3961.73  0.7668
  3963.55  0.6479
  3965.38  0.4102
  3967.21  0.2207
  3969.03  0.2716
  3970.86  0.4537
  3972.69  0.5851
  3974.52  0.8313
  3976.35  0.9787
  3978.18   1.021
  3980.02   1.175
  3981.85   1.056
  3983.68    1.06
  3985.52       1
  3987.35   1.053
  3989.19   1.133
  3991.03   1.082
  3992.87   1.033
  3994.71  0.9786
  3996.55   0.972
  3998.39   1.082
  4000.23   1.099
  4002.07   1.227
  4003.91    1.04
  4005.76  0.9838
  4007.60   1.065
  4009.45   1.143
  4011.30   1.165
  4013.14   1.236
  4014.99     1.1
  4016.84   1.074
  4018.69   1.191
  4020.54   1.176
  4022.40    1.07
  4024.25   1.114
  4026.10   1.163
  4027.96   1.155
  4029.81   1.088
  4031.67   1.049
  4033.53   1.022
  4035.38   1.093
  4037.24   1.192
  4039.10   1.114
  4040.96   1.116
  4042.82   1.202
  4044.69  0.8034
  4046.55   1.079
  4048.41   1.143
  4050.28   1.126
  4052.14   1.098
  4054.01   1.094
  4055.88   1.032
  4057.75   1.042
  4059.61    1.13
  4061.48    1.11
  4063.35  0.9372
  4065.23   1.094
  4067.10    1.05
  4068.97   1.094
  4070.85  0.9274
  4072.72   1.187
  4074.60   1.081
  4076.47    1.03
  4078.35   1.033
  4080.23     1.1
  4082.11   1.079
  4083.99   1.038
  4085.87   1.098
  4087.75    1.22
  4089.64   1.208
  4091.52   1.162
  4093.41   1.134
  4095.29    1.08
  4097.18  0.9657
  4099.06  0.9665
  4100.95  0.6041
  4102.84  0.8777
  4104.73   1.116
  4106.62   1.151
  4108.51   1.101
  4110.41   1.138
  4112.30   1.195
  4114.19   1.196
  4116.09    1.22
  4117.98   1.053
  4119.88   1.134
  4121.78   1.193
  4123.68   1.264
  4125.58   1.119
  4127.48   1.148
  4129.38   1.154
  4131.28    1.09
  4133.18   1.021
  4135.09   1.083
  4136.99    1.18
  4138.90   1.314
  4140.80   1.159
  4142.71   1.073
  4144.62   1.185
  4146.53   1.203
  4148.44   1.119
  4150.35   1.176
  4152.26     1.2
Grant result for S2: -4.2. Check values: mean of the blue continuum 0.76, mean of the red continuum 1.1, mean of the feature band 1.12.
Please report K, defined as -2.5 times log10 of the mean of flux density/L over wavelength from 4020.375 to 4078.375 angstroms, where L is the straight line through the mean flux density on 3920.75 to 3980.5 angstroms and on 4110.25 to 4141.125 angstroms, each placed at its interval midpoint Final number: -0.13 mag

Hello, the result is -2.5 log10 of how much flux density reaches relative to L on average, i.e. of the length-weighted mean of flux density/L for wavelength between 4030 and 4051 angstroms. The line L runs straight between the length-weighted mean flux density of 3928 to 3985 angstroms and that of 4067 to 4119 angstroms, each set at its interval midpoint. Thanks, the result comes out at -0.16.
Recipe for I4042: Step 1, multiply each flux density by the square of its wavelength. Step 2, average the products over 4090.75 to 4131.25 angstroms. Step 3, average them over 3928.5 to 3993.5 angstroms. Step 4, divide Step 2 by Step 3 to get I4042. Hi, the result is 1.5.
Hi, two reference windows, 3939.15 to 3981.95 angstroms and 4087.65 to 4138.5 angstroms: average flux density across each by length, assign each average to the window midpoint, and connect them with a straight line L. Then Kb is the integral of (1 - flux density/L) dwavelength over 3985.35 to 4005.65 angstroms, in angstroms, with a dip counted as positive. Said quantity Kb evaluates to -4.70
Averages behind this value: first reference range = 0.792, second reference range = 1.1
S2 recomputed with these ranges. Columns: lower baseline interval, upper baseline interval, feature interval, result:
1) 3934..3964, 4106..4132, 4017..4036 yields -3.0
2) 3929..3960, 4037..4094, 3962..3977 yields 4.6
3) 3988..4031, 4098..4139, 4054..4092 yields 0.7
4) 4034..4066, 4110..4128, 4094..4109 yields 2.1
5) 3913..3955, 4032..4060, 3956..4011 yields -0.8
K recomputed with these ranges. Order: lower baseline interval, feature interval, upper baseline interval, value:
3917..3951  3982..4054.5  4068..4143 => -0.23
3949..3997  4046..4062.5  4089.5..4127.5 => -0.10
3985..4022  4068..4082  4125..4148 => 0.05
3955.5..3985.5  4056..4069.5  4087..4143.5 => -0.08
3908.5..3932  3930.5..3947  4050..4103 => 0.43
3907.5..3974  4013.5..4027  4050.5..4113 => -0.23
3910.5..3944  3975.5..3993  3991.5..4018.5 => -0.08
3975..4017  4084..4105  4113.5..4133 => 0.10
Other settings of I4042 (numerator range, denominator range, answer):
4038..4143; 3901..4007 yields 1.40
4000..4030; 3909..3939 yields 1.68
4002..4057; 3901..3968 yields 1.51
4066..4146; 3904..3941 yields 1.65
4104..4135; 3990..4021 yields 1.10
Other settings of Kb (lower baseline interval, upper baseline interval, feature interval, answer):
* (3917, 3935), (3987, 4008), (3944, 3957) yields -2.72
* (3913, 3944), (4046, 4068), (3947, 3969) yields -0.38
